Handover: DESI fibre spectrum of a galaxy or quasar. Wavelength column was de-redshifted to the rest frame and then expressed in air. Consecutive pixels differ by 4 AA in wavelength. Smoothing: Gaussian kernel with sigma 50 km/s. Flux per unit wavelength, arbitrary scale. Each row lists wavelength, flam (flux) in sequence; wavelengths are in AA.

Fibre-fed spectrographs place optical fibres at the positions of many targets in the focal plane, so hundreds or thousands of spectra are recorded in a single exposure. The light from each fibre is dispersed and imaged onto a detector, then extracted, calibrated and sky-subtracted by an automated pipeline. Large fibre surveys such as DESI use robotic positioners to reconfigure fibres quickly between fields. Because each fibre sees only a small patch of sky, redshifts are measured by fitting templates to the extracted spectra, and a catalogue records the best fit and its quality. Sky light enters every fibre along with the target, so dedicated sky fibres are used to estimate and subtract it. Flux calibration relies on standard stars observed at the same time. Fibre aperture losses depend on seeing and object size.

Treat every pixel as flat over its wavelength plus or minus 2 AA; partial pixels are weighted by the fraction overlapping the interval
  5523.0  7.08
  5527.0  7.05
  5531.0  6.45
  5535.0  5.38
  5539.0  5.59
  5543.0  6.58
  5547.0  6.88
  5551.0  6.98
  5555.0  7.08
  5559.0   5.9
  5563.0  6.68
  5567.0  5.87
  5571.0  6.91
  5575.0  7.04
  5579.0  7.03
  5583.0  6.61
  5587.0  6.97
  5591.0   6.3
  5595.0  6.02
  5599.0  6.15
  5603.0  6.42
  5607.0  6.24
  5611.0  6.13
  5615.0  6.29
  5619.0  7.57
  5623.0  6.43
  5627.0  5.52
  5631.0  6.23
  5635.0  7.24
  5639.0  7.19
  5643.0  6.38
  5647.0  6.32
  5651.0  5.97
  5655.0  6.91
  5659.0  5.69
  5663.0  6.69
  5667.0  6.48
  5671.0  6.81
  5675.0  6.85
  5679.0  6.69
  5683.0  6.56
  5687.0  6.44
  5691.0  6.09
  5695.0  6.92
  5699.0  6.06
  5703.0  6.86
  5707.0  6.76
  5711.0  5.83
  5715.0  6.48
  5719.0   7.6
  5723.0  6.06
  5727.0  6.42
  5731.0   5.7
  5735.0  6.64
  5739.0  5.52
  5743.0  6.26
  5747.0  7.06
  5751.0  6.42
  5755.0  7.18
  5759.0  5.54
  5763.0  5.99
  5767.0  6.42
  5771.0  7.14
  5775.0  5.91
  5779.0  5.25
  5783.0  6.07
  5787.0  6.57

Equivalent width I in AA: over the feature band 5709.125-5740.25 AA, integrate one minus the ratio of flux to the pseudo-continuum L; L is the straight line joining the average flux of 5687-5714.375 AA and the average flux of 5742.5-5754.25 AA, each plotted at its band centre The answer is 1.2 AA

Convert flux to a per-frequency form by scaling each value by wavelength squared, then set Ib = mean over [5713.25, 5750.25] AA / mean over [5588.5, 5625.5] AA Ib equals 1.0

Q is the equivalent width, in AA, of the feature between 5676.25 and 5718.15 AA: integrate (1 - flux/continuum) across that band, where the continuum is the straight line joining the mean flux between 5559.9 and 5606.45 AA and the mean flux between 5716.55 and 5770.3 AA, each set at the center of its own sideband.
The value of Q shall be -0.5 AA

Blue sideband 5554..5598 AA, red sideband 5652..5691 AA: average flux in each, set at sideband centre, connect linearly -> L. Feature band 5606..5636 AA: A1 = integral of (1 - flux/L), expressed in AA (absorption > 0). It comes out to 0.5 AA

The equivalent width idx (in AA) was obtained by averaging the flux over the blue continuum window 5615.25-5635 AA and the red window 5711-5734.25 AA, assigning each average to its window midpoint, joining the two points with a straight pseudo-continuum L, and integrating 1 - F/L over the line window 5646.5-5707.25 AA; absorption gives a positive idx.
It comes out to -0.47 AA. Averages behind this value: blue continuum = 6.51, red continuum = 6.41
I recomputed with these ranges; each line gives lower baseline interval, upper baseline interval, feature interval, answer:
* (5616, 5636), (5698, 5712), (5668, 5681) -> -0.6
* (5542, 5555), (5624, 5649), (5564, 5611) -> 1.4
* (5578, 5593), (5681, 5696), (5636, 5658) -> 0.1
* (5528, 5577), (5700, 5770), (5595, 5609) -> 0.5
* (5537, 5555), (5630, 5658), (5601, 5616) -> 0.7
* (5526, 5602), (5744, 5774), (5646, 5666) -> 0.5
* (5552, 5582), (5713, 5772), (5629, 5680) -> -0.3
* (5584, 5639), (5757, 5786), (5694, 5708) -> -0.9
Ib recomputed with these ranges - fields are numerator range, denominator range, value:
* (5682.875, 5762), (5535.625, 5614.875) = 1.04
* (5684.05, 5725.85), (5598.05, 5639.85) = 1.04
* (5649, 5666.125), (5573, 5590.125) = 0.95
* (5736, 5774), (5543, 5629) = 1.04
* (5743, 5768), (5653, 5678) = 1.01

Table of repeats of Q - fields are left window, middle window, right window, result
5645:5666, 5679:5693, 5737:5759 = -0.1 AA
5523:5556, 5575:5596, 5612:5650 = -0.4 AA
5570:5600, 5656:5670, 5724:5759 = 0.3 AA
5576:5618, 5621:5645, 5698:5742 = -0.3 AA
